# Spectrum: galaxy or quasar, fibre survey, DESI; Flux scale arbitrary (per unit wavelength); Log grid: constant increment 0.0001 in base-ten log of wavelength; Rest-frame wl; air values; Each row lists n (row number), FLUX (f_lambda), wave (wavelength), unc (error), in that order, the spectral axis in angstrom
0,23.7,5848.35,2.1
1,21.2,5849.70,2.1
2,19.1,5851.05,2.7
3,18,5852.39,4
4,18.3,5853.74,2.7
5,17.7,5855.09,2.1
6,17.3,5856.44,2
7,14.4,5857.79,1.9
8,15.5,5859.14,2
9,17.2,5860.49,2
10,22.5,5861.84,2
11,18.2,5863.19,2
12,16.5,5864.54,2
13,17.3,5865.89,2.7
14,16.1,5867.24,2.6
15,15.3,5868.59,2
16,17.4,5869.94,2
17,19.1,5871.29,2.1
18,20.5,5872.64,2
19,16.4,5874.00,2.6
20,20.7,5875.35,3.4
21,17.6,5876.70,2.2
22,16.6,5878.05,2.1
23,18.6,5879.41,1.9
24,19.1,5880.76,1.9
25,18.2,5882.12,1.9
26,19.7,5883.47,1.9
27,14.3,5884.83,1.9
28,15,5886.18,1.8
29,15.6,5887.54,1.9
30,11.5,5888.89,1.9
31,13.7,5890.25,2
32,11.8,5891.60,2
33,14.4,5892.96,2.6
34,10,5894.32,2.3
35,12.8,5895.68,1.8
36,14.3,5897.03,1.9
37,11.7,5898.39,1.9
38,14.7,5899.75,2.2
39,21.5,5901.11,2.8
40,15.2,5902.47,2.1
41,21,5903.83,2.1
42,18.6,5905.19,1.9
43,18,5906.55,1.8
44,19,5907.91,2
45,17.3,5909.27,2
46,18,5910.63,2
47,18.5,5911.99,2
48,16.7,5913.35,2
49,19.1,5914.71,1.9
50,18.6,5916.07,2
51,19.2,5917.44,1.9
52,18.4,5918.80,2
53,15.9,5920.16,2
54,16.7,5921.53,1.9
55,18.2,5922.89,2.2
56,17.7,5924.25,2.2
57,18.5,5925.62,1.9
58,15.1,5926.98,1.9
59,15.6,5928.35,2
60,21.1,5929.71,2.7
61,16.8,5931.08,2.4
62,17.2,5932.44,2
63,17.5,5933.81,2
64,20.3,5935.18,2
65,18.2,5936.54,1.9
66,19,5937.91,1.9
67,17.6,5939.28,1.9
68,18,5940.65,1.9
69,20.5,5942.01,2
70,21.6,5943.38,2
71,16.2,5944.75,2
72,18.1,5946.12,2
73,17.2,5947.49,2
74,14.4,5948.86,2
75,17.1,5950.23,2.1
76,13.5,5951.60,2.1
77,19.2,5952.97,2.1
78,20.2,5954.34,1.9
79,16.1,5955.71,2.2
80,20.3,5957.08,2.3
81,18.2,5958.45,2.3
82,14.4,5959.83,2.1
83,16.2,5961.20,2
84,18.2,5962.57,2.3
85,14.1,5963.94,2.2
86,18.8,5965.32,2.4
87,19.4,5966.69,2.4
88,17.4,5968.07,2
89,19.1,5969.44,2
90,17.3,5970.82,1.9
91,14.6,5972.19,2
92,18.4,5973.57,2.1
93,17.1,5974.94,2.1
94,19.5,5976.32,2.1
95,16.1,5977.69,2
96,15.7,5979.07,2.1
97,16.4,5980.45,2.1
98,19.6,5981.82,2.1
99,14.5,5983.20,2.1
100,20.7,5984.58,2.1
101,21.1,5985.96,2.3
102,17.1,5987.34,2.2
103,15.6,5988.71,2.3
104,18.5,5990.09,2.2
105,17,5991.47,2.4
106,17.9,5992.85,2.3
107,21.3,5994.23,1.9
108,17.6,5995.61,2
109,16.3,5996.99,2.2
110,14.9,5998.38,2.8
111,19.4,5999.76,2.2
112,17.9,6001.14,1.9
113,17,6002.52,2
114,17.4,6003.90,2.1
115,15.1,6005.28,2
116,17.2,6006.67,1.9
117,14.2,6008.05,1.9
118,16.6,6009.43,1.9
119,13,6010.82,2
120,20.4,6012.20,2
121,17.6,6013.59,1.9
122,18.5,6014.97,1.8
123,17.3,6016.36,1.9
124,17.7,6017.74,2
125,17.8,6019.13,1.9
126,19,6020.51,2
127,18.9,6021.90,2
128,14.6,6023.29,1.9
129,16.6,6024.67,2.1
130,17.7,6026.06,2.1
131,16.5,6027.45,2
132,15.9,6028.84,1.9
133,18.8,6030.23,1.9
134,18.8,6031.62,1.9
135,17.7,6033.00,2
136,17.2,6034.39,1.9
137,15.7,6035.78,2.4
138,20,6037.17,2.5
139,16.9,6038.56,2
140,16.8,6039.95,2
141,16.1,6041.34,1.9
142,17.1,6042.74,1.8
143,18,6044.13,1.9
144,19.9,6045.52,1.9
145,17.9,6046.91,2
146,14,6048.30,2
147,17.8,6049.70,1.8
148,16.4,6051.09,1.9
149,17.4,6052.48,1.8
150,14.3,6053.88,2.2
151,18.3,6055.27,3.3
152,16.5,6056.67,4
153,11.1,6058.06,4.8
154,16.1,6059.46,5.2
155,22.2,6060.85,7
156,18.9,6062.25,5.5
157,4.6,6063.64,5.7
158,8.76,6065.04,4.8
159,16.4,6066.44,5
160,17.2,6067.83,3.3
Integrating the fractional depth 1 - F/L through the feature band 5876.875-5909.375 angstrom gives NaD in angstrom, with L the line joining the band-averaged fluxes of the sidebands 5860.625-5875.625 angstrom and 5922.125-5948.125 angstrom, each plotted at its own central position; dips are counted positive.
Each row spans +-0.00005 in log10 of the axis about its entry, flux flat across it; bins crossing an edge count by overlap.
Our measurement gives 3.9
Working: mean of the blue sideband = 18.1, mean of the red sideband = 18.1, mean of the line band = 15.9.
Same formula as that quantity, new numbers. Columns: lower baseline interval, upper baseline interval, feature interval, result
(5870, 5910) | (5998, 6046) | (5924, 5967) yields -2.3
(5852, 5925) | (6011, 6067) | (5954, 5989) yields -1.4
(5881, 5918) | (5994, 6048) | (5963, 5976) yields -0.4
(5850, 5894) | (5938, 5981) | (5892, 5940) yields 0.1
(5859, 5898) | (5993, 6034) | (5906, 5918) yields -1.2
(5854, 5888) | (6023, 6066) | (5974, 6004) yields -1.6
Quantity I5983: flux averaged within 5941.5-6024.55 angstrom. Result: 17.4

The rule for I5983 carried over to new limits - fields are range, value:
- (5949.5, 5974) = 17.3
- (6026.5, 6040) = 17.5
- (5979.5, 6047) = 17.5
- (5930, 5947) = 18.5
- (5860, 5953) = 17.2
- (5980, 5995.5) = 18.2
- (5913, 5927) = 17.8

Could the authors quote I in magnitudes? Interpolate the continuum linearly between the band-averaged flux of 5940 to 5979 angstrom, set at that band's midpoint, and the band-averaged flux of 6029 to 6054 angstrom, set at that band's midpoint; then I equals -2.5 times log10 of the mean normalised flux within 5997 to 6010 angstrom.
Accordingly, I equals 0.05 mag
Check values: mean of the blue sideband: 17.5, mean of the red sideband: 17.3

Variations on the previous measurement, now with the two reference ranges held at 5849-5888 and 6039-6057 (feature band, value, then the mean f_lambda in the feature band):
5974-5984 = 0.01 mag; 17.1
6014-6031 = -0.02 mag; 17.4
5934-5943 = -0.09 mag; 18.9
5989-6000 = -0.03 mag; 17.7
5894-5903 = 0.21 mag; 14.5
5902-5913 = -0.04 mag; 18.2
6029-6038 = -0.05 mag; 17.9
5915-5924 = -0.02 mag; 17.9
